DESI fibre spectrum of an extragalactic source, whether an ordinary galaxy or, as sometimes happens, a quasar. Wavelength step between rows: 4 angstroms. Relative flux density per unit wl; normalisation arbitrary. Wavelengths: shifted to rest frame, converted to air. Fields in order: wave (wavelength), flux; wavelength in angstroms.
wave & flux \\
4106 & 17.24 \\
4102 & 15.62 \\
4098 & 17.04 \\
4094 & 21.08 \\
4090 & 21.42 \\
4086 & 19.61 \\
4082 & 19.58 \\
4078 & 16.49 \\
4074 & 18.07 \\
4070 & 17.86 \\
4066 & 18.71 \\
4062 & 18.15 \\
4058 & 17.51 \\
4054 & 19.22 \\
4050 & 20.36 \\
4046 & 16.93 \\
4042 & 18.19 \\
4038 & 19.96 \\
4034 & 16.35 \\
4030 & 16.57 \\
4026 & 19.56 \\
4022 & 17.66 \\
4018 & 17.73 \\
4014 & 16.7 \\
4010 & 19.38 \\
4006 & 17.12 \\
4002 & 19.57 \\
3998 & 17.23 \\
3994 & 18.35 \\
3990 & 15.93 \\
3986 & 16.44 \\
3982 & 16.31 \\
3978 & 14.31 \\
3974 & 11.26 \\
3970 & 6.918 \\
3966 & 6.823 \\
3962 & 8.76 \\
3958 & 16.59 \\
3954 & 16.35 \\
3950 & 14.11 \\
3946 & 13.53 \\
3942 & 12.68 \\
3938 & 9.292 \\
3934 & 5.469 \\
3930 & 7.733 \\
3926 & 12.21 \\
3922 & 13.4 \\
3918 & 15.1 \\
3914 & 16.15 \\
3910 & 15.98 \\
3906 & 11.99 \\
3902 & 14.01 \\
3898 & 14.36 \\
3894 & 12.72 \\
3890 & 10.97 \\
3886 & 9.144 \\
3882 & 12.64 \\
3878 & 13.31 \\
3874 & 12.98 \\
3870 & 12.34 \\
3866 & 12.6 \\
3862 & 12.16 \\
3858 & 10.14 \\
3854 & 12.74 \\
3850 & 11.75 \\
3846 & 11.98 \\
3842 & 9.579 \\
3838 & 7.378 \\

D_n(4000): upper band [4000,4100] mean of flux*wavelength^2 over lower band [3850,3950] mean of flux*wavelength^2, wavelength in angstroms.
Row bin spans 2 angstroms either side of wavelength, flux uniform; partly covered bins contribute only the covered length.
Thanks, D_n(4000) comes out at 1.6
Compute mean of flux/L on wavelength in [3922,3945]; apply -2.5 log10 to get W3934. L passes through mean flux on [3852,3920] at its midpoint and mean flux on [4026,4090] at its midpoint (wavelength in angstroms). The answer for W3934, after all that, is 0.40 mag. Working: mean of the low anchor 12.9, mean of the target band 9.99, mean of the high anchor 18.4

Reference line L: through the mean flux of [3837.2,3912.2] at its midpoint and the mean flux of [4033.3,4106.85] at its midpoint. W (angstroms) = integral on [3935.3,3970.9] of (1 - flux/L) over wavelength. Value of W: 7.1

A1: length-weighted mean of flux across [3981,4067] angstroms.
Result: 17.9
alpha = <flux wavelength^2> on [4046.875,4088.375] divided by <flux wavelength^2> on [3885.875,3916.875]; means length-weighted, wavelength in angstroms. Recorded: 1.5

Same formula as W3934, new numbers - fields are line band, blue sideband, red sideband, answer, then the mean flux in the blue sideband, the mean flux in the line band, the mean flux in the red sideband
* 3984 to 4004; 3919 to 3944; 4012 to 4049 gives -0.163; 10.3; 17.5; 17.8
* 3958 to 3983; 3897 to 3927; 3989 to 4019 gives 0.445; 14.2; 11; 17.8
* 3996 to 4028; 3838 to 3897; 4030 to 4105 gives -0.100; 11.7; 18.1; 18.4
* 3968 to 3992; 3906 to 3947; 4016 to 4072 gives 0.109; 12.1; 13.5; 18.2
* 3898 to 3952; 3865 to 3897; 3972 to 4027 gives 0.109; 12.1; 12.5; 16.9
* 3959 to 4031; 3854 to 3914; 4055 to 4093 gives 0.063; 12.7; 15.4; 18.7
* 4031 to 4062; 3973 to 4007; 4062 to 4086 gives -0.038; 16.4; 18.3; 18.3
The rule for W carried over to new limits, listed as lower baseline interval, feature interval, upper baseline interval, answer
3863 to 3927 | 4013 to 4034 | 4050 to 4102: -0.62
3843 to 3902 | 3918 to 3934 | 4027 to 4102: 3.41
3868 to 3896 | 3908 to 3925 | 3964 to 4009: -2.77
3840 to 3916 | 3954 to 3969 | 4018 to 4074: 3.99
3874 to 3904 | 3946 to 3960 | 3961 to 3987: -4.38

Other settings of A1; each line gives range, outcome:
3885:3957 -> 12.6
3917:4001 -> 12.9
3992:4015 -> 18.1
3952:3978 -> 11.4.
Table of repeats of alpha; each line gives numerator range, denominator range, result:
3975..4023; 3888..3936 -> 1.43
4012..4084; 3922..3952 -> 1.75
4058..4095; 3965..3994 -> 1.50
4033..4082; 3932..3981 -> 1.68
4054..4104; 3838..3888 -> 1.77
